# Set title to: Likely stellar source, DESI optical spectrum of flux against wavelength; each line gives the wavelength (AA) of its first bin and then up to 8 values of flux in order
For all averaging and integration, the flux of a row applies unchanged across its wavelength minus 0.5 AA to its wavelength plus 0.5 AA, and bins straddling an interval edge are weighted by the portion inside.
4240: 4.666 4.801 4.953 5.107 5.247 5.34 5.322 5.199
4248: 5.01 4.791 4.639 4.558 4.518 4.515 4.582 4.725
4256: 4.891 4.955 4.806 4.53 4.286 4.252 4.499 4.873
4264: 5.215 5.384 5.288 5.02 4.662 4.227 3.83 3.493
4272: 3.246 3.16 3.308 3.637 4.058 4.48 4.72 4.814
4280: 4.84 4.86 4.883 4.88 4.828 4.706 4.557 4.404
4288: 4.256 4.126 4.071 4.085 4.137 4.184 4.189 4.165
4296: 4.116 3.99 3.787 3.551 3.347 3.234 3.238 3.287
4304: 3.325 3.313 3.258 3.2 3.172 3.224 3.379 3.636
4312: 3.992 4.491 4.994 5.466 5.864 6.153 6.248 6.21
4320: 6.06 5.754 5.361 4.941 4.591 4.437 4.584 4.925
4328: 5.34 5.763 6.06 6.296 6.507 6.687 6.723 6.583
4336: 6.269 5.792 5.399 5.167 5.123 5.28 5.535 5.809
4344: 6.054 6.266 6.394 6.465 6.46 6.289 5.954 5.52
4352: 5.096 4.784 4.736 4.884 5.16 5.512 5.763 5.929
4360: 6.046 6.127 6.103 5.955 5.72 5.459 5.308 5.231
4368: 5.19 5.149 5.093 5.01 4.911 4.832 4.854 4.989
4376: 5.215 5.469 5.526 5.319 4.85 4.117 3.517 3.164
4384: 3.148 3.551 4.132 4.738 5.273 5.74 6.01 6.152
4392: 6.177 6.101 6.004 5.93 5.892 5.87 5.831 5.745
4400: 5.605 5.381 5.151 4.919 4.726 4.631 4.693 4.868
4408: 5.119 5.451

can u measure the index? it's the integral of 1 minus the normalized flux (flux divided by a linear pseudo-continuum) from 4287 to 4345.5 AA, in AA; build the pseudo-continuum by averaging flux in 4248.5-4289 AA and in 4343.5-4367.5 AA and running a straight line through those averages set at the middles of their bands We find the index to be 4.4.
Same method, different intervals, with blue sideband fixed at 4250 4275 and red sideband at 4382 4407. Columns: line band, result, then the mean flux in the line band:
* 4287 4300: 1.59 AA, 4.04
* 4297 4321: 2.43 AA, 4.22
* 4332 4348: -3.78 AA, 6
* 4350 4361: -1.04 AA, 5.41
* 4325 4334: -1.78 AA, 5.75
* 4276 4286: -0.43 AA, 4.73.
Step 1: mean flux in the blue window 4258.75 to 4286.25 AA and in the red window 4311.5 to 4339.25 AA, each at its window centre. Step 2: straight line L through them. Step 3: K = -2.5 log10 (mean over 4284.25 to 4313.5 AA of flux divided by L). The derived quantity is 0.29 mag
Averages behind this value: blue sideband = 4.45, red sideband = 5.6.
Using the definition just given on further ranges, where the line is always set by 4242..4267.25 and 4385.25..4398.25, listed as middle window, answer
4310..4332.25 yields -0.01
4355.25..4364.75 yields -0.06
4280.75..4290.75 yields 0.11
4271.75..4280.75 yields 0.22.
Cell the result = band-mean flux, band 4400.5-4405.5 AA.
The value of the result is 4.96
